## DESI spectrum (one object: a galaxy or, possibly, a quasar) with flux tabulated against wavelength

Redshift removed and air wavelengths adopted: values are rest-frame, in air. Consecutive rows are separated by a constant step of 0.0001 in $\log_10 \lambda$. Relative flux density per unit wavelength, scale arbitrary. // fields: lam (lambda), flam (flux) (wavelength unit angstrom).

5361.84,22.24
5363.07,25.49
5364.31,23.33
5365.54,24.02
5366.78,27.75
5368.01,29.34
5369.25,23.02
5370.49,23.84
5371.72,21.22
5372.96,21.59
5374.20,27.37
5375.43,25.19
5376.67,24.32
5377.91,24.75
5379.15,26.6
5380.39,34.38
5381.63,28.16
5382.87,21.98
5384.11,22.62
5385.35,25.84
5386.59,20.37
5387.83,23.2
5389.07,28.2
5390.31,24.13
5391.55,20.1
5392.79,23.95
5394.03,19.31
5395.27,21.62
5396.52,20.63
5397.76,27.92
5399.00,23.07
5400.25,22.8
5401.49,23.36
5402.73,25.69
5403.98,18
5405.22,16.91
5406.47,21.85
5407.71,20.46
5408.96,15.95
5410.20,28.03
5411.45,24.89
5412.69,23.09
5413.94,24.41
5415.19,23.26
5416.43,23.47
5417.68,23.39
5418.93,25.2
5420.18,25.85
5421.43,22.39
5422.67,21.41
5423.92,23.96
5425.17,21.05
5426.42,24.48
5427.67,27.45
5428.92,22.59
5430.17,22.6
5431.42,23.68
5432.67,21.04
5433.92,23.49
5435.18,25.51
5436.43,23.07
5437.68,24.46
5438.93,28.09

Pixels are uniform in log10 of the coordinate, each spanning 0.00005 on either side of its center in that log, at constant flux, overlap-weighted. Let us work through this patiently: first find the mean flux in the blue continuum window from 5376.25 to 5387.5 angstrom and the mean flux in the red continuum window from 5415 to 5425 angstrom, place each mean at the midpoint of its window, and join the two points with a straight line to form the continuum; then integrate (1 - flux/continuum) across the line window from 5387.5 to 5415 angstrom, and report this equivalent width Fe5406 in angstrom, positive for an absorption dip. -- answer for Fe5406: 2.1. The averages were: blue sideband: 25.4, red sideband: 23.5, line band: 22.6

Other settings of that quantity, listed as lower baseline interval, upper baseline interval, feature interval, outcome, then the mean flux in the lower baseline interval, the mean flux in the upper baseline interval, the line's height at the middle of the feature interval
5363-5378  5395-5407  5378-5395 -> -0.8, 24.7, 22.2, 23.4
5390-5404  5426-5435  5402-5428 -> 0.4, 22.7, 23.7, 23.2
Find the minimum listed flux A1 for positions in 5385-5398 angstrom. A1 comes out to 19.31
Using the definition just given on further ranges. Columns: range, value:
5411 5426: 21.05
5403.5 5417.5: 15.95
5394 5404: 18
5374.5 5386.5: 21.98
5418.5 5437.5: 21.04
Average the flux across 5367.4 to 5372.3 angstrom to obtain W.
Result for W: 24.4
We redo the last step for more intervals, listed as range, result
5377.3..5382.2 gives 28.5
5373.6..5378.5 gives 25.4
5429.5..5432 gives 23.1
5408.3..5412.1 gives 23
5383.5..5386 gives 24.2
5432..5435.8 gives 23.3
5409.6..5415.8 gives 24.7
